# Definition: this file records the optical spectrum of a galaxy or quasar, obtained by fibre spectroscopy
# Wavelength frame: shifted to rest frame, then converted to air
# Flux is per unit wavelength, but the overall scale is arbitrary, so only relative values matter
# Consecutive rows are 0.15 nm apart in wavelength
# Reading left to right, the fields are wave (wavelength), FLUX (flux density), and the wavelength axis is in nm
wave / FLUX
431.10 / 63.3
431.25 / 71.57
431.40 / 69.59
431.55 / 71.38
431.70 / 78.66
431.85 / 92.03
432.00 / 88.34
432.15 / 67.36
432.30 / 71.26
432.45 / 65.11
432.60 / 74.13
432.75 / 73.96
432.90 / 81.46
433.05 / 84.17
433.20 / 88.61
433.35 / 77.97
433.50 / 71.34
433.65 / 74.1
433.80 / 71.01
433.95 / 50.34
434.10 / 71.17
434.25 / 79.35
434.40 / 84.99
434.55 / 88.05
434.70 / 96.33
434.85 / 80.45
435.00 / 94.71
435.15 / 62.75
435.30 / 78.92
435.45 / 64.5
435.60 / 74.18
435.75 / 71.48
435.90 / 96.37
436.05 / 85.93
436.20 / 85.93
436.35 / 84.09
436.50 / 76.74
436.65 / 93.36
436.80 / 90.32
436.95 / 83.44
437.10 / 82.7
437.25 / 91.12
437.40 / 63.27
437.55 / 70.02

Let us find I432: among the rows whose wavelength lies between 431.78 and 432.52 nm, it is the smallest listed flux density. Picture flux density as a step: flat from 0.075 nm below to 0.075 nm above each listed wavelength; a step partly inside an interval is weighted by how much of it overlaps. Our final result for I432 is 65.11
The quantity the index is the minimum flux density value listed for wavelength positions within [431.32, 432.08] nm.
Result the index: 69.59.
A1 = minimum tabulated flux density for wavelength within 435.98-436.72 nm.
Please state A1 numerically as 76.74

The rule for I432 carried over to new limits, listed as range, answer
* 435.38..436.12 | 64.5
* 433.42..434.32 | 50.34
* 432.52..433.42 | 73.96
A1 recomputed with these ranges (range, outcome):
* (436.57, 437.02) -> 83.44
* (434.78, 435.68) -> 62.75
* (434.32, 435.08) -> 80.45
